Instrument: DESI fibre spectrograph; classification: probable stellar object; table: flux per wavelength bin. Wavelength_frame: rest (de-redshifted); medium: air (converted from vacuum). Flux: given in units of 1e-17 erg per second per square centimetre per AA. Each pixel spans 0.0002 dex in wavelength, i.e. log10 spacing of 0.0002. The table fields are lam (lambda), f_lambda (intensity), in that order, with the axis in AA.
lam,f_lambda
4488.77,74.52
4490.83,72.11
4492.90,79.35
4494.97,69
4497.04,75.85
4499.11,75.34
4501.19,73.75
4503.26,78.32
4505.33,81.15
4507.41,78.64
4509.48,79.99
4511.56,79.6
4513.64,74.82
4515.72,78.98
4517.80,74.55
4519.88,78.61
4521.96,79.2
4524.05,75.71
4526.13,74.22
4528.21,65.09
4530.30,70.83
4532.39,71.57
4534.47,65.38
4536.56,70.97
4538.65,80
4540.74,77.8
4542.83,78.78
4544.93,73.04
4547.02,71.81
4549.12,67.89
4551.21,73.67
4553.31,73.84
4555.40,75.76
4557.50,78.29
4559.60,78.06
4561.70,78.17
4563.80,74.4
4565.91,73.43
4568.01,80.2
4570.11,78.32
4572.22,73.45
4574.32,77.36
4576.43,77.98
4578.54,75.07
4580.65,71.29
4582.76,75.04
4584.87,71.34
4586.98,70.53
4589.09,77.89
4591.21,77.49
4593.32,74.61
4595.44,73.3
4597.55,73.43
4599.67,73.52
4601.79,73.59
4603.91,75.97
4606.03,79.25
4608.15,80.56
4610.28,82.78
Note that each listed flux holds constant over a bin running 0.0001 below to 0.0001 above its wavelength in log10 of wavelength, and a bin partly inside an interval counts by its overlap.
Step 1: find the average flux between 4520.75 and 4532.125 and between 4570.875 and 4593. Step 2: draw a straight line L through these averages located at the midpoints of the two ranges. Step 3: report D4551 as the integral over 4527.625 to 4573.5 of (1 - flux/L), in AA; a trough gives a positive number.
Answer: -0.3 AA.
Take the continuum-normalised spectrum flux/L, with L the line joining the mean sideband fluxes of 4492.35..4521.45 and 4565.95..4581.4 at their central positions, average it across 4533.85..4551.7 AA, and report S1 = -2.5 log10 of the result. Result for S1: 0.05 mag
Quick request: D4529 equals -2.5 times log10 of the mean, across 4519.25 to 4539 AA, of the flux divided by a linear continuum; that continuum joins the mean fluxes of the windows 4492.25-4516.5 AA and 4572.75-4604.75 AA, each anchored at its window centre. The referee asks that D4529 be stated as 0.05 mag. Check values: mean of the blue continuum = 77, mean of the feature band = 72.8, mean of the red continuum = 74.5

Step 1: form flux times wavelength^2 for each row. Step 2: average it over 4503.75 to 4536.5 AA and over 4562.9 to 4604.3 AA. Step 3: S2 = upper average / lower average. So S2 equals 1.0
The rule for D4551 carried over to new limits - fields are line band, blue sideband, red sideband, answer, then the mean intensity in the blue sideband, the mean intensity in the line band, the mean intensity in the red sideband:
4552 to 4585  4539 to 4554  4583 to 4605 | -0.76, 74.1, 75.9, 74.2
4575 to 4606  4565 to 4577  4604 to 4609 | 1.40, 76.8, 74.6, 79.2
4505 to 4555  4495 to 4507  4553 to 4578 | 1.11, 76.3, 74.8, 76.7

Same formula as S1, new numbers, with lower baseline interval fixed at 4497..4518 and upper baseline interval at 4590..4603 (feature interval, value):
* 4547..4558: 0.04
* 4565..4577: -0.02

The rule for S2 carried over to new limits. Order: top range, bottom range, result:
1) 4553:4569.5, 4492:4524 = 1.02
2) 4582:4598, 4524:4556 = 1.04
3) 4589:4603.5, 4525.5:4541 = 1.07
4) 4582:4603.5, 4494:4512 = 1.00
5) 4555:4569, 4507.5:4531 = 1.03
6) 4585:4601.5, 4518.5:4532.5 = 1.04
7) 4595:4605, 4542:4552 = 1.04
